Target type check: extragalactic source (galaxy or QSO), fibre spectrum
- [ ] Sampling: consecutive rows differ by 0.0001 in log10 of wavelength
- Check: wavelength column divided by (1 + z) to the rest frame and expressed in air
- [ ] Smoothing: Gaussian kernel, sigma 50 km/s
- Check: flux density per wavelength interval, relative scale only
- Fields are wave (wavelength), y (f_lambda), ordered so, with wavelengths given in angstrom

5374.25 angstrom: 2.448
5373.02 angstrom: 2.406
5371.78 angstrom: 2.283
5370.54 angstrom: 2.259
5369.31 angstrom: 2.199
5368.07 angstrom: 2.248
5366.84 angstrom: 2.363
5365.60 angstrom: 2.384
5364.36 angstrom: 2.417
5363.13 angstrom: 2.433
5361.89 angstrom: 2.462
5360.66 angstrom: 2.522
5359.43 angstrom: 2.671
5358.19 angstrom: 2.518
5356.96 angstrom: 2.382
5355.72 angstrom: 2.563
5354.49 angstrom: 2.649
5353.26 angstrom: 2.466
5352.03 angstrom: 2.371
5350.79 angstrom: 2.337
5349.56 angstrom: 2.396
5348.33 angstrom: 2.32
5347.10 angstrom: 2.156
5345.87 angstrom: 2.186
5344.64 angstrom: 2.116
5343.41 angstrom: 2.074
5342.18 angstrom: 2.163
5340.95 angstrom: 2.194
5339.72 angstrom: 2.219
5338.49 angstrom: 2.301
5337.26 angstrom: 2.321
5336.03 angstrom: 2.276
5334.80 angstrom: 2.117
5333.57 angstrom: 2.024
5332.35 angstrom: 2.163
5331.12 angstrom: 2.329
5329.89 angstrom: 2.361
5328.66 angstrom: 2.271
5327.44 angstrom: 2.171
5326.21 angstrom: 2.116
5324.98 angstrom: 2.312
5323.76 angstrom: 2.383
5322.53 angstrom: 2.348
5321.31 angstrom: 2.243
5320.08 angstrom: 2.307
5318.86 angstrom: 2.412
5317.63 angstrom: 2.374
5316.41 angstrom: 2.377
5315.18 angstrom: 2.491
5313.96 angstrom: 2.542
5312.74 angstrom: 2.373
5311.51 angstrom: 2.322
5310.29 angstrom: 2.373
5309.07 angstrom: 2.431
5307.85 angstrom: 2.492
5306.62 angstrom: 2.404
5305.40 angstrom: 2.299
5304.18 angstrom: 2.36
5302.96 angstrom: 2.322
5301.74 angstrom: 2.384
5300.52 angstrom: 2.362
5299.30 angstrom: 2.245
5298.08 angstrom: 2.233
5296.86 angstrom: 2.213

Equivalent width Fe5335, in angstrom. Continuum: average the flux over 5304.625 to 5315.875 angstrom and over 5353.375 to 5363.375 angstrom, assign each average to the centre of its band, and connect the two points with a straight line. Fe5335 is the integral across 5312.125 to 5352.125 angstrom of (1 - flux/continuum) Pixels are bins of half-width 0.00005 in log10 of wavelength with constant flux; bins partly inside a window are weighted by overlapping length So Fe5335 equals 3.0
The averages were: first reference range 2.41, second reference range 2.53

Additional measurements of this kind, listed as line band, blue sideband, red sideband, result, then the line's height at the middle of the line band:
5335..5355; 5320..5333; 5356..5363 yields 1.0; 2.4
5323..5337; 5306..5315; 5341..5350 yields 0.4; 2.3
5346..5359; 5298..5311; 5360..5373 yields -0.3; 2.36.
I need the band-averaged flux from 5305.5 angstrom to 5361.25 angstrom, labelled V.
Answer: 2.33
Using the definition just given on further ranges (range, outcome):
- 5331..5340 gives 2.21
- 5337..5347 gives 2.19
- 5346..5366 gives 2.44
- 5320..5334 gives 2.25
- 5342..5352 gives 2.23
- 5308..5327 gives 2.36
